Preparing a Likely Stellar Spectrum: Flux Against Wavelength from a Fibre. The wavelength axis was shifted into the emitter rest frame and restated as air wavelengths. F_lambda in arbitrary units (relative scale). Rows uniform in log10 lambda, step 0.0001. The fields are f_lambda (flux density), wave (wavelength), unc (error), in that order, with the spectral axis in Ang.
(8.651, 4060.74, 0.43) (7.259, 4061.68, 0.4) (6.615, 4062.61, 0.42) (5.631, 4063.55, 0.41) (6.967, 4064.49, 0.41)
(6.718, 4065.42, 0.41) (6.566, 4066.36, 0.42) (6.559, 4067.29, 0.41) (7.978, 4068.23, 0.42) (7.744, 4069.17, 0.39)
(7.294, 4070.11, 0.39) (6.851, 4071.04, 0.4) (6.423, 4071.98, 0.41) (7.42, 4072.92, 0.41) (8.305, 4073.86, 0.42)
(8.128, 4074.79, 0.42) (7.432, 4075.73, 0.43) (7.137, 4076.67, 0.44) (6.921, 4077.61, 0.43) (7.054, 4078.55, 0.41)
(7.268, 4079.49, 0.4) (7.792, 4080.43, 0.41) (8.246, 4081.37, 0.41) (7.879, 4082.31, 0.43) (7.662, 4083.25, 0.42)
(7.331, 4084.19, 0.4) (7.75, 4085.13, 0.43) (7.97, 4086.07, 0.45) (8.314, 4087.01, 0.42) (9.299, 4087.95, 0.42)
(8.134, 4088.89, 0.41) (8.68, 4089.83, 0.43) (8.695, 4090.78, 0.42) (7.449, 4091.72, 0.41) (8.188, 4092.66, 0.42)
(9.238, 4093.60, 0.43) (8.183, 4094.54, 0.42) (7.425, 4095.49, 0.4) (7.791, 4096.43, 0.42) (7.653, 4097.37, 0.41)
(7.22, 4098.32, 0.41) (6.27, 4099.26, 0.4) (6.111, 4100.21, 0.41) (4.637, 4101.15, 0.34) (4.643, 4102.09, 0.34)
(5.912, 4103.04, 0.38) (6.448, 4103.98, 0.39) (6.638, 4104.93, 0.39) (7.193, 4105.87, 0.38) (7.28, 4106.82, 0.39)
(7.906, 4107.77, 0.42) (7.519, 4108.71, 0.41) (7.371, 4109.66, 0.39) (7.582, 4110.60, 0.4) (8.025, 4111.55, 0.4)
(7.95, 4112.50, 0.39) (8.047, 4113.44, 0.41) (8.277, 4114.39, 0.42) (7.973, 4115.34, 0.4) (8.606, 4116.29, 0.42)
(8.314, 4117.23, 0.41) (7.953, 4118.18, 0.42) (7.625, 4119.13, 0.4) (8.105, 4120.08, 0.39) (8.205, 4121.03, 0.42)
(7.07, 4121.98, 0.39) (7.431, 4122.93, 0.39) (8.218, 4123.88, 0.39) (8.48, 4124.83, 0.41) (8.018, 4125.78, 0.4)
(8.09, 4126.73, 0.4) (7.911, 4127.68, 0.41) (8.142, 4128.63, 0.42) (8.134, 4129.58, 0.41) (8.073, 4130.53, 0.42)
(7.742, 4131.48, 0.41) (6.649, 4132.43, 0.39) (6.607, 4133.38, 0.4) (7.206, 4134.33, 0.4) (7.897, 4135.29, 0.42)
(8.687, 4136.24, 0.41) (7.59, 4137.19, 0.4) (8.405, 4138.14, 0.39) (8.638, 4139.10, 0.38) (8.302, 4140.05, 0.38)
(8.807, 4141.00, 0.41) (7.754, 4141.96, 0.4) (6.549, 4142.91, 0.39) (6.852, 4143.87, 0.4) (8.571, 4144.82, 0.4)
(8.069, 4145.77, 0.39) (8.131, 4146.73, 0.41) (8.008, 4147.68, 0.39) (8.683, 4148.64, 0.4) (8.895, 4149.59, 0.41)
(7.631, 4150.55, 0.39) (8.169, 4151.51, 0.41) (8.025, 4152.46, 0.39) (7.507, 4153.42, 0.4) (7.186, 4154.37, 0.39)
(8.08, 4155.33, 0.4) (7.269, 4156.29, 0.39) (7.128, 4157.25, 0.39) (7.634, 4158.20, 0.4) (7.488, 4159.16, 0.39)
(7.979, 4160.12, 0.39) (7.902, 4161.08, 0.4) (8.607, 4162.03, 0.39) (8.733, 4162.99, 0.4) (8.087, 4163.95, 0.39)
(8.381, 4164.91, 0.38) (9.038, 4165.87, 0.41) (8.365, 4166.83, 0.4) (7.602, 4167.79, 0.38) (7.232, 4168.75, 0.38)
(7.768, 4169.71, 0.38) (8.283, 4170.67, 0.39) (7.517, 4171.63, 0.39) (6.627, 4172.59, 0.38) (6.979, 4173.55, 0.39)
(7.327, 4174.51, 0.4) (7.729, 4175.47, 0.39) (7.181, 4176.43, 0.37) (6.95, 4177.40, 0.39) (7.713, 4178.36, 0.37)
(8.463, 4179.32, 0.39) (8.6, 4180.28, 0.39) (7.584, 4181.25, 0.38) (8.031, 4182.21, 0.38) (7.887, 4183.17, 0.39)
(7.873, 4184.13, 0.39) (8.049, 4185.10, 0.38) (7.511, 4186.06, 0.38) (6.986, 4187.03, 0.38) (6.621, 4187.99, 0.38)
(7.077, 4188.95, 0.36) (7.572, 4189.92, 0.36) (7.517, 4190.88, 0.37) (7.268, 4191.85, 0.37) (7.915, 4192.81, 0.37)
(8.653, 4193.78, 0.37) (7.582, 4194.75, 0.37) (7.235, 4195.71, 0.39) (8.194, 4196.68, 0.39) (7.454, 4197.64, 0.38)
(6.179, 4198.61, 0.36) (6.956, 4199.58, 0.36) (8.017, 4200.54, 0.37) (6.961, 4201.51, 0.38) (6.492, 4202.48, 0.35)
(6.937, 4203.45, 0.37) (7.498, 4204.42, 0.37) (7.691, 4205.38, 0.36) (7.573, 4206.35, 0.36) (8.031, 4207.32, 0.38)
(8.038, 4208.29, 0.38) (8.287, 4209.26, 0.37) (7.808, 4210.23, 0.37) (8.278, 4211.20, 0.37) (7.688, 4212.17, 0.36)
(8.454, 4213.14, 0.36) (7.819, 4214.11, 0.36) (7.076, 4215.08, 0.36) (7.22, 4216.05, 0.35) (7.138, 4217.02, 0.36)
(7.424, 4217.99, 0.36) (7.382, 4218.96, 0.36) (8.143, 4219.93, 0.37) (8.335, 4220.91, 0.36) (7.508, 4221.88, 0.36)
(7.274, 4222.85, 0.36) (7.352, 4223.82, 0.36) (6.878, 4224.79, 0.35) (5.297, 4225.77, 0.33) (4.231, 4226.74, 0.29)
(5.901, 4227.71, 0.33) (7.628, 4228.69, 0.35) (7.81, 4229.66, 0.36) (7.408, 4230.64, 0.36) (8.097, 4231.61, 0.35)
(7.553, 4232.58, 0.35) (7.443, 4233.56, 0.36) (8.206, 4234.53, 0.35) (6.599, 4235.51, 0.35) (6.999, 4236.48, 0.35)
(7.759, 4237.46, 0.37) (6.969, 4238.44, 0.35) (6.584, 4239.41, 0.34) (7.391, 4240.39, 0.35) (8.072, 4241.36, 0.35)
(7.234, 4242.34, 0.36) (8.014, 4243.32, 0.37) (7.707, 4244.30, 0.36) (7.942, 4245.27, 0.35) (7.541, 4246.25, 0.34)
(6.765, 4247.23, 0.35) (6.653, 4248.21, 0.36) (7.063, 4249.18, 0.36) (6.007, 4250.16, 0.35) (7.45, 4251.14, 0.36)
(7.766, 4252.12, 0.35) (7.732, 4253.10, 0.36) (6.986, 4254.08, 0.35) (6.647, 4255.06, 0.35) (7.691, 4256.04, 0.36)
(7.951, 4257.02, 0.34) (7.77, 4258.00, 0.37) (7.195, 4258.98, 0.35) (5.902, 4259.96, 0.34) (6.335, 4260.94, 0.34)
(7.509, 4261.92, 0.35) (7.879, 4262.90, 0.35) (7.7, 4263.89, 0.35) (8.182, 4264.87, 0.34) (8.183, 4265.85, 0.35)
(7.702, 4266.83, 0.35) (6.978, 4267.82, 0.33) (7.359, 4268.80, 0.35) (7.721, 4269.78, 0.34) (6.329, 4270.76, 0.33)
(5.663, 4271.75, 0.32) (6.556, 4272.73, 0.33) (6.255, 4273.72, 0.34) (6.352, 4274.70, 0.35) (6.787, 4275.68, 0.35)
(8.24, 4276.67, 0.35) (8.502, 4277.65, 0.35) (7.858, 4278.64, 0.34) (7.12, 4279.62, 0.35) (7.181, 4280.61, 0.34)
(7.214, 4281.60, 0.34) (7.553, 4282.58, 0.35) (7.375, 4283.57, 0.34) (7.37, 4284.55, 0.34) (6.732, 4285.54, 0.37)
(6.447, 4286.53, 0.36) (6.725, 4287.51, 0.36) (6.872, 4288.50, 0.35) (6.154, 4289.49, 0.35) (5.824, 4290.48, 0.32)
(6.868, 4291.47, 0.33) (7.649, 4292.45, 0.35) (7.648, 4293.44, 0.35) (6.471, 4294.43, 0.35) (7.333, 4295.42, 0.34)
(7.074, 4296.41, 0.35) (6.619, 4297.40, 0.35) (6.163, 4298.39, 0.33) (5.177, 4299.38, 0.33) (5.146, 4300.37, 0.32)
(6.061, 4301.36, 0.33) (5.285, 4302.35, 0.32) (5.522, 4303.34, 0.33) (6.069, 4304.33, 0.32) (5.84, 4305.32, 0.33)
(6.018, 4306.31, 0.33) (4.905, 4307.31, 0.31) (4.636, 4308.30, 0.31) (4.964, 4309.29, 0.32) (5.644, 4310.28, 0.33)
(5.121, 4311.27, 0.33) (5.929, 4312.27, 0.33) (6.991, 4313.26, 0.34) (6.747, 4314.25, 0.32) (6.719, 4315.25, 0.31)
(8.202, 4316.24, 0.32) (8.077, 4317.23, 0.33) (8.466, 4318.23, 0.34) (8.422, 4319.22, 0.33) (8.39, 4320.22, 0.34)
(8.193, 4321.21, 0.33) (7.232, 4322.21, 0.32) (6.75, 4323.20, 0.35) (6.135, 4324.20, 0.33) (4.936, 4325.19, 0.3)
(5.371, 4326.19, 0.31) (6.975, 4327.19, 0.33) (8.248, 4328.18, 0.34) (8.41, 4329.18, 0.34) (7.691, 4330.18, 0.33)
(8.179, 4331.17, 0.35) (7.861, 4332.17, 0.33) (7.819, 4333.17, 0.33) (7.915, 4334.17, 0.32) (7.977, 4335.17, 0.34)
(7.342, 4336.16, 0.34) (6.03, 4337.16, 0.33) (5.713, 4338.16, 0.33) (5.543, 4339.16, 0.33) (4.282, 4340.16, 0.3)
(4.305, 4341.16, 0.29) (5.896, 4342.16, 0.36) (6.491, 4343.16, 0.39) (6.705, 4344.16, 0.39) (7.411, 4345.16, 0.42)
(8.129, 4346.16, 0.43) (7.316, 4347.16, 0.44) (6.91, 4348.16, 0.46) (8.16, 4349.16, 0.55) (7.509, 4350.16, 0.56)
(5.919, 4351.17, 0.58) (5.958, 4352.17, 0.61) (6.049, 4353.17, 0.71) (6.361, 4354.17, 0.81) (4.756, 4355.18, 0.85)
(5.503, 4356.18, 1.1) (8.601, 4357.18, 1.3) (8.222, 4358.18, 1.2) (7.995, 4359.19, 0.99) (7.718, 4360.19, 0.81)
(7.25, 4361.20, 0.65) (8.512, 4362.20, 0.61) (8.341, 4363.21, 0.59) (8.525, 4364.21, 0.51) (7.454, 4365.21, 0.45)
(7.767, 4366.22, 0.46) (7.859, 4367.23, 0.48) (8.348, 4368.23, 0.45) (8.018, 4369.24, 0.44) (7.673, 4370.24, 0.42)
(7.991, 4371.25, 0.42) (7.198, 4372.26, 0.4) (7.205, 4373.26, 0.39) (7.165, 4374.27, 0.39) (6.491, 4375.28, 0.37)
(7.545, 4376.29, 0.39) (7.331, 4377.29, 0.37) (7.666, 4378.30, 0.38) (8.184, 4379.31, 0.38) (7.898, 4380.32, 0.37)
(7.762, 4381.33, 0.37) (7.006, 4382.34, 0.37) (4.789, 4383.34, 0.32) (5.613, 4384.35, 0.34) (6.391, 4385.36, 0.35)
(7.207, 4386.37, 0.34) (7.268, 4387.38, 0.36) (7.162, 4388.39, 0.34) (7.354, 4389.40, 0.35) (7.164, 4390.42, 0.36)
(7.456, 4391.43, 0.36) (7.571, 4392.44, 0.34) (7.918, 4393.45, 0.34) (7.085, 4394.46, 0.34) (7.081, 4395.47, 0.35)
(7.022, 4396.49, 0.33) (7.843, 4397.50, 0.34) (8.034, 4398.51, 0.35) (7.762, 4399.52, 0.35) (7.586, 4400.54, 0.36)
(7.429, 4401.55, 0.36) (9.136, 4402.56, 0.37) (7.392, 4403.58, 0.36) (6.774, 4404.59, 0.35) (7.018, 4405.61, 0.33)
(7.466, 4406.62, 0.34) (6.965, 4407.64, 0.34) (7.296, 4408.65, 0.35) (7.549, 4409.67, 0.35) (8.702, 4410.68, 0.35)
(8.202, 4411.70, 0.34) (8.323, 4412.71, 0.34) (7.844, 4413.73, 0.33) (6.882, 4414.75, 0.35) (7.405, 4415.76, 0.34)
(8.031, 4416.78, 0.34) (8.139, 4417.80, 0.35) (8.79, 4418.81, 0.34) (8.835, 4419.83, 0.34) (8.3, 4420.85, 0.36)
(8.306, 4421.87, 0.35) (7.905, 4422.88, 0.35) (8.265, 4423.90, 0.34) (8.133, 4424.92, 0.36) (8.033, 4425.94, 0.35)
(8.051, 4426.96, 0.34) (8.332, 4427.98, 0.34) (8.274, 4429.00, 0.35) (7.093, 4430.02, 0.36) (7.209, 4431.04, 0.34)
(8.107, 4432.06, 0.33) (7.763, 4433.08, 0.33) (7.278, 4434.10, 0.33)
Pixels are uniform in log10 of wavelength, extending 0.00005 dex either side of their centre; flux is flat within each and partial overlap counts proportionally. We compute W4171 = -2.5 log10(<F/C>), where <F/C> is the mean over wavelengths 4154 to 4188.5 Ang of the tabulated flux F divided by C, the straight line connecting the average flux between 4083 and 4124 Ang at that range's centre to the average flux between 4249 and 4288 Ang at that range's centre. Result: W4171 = -0.04 mag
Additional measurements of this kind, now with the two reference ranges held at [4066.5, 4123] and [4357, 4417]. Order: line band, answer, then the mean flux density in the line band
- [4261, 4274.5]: 0.05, 7.18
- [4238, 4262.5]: 0.04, 7.24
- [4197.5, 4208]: 0.04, 7.26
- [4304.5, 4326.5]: 0.15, 6.53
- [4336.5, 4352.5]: 0.18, 6.4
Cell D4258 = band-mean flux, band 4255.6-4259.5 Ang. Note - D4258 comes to 7.64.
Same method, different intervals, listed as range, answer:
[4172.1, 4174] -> 6.81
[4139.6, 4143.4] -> 7.84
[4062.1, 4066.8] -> 6.51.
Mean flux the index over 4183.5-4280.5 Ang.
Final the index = 7.34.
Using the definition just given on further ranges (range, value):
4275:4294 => 7.15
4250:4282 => 7.24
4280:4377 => 6.88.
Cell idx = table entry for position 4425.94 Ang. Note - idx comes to 8.033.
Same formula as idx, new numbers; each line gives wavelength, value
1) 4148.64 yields 8.683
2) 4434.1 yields 7.278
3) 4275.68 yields 6.787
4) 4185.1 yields 8.049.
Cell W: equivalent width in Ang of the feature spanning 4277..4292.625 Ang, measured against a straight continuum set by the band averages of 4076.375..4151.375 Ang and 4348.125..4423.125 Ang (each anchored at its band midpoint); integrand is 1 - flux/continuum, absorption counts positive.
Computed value 1.0 Ang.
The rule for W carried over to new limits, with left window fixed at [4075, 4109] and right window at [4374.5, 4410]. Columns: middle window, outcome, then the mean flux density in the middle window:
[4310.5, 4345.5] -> 1.93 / 6.91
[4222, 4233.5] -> 0.73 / 6.9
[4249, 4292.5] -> 1.24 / 7.14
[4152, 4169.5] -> -1.19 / 7.9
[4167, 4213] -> -1.20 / 7.57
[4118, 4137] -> -1.01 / 7.81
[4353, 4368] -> -0.28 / 7.44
